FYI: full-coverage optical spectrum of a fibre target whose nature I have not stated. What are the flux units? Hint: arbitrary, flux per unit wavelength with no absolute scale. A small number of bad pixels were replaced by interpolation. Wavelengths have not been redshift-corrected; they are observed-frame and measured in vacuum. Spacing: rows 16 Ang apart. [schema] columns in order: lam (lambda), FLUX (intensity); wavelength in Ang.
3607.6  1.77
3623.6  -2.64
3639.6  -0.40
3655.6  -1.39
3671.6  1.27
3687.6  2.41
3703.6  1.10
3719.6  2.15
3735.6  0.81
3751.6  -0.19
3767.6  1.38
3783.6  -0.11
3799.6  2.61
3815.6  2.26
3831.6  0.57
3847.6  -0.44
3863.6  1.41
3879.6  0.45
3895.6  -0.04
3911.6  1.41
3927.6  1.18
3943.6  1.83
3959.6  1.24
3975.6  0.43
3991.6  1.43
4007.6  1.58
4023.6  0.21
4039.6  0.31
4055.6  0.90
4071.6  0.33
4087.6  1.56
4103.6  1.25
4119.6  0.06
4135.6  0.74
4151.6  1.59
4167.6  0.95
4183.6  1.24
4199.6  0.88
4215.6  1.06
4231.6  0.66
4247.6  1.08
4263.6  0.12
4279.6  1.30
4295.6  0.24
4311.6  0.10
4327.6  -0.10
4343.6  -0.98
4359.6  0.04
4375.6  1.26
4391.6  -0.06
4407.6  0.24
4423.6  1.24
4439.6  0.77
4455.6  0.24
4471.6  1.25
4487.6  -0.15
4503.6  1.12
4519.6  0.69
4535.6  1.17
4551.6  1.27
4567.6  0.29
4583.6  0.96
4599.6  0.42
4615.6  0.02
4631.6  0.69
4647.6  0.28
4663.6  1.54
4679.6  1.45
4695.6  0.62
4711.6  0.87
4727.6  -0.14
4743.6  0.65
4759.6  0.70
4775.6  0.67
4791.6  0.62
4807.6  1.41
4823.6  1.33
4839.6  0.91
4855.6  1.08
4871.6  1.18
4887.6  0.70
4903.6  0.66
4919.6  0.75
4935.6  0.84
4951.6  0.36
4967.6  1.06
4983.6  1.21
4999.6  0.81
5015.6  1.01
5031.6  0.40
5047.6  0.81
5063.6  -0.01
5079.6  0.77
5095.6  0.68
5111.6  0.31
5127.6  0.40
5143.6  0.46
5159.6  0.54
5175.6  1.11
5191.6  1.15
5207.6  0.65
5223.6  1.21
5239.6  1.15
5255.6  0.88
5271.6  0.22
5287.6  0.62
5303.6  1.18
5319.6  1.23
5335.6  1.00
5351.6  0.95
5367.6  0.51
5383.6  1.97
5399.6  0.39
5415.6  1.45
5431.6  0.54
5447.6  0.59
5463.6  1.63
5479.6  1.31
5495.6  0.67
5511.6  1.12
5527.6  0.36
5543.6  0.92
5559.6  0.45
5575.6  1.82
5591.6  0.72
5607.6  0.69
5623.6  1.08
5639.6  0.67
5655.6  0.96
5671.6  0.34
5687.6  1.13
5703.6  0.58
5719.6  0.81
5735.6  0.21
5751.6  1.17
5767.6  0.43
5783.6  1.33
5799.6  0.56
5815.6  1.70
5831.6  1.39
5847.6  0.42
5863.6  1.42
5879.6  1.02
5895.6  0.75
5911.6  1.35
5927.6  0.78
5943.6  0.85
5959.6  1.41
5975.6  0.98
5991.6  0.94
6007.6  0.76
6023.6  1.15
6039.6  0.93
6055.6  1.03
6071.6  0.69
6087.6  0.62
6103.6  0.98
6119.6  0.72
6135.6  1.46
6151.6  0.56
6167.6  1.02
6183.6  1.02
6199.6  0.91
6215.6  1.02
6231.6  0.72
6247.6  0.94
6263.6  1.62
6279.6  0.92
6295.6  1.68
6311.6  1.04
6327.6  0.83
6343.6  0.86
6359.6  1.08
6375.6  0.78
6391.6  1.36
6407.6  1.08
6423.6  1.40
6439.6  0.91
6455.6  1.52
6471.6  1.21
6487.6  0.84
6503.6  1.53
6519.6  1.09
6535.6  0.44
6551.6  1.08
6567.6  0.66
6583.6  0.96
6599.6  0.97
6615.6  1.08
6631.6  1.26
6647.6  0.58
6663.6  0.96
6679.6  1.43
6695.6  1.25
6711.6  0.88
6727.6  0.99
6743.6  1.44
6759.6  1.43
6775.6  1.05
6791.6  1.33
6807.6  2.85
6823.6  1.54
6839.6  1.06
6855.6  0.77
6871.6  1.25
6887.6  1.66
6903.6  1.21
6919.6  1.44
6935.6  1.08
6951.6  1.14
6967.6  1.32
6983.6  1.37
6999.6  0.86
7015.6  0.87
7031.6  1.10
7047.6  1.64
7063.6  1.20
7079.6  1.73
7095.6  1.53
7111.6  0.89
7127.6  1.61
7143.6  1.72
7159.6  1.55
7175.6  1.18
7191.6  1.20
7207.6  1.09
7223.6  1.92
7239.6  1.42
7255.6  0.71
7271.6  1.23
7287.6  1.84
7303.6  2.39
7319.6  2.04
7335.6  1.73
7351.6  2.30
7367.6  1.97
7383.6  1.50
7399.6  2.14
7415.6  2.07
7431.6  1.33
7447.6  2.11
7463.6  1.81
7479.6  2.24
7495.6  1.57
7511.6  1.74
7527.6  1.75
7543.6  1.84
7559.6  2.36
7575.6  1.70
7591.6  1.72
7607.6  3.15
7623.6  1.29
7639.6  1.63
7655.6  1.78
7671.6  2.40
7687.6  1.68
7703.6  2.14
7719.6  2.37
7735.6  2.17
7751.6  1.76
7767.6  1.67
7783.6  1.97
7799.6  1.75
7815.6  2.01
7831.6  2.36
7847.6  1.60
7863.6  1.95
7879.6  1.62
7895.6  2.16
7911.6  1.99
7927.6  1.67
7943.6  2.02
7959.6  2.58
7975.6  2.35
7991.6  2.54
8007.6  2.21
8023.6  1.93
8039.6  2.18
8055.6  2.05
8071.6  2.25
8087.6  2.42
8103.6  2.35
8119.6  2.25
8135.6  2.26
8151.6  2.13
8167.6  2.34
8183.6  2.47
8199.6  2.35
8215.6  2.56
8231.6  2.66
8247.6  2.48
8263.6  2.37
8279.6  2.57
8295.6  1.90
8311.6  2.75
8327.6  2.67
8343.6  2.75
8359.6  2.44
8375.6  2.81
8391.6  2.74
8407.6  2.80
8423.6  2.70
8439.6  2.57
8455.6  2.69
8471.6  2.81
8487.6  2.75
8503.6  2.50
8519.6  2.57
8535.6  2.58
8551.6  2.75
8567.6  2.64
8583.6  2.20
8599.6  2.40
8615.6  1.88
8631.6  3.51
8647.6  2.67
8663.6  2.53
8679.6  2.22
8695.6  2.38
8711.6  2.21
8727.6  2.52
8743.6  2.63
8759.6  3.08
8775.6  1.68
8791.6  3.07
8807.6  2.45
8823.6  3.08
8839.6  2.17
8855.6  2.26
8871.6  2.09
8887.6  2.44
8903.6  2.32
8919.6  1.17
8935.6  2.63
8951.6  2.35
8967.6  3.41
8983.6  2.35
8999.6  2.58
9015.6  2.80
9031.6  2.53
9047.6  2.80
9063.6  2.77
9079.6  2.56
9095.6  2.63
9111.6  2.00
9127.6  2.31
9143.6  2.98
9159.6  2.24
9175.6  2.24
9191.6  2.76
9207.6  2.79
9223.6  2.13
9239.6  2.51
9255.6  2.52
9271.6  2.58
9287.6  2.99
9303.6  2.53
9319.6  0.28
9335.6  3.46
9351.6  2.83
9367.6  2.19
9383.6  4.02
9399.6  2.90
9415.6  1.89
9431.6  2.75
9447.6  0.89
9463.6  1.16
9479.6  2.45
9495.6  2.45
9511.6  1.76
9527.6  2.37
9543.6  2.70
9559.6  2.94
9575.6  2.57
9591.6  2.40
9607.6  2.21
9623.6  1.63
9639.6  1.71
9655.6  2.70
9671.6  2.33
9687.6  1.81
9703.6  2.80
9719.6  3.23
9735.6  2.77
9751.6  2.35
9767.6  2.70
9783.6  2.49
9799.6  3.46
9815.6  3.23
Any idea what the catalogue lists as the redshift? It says 0.826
